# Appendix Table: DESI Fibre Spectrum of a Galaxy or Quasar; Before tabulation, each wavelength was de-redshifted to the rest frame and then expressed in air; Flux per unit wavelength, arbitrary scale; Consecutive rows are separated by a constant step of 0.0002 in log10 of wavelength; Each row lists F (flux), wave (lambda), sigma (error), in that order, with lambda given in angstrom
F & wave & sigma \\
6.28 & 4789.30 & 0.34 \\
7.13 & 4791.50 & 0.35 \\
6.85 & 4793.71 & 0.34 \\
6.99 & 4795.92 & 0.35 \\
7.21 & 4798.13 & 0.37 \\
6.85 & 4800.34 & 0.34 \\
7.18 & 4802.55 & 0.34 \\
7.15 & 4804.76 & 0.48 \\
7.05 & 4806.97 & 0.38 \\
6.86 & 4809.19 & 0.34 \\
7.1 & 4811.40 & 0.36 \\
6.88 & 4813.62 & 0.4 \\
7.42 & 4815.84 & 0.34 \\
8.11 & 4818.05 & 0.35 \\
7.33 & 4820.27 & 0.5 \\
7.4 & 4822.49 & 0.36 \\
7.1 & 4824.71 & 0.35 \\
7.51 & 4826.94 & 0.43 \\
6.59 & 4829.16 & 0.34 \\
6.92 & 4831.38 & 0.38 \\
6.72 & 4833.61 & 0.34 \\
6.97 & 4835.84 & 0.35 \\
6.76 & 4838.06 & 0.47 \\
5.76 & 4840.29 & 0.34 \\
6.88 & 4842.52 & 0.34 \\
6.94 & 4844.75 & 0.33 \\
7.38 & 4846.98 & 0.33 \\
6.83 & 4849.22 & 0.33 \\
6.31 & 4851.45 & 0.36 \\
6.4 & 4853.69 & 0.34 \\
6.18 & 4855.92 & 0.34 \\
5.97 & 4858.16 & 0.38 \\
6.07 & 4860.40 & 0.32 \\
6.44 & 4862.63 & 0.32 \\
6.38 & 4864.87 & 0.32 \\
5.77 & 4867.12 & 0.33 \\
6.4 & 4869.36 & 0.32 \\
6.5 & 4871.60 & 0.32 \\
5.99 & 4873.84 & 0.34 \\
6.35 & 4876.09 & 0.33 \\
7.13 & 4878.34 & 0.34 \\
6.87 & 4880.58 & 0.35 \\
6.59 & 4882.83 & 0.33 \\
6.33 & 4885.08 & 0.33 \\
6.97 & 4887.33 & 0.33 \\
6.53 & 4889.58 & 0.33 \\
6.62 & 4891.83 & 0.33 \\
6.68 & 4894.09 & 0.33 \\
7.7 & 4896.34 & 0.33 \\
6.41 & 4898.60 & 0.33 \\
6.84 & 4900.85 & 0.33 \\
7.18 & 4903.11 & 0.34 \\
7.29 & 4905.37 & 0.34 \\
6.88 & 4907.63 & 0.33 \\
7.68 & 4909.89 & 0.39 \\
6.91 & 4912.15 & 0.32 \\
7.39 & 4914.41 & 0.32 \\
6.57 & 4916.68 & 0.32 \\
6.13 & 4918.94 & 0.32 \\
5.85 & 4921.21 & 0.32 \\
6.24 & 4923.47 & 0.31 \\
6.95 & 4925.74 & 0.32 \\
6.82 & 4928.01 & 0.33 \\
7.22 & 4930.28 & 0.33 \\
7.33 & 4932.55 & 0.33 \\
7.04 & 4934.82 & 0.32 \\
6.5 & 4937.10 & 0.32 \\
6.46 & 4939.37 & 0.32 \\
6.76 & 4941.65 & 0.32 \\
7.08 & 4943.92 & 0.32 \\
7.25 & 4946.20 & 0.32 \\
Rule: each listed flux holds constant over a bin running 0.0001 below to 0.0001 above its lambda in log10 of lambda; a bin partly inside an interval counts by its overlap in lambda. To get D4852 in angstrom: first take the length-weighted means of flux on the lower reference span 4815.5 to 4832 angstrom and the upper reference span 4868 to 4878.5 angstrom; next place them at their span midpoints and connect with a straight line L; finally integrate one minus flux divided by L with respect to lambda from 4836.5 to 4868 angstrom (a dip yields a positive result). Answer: 1.6 angstrom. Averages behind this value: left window 7.31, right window 6.4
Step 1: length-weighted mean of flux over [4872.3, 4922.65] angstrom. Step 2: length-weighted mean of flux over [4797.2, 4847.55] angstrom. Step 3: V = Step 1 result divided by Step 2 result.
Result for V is 0.96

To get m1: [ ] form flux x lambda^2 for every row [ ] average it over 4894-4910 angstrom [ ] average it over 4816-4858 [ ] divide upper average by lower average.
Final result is 1.06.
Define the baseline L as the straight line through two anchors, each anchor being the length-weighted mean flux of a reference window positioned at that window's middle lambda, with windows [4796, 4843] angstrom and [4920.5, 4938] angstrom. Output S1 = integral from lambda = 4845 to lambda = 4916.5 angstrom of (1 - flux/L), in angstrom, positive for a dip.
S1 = 2.1 angstrom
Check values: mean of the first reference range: 7.04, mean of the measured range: 6.68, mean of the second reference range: 6.77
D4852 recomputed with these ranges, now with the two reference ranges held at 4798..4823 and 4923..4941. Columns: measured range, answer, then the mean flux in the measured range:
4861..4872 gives 1.2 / 6.28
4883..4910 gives 0.2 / 6.89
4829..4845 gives 1.0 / 6.69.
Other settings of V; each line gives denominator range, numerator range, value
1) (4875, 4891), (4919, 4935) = 1.01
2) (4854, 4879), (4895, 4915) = 1.14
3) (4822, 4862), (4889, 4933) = 1.03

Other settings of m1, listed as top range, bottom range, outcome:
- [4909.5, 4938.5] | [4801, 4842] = 1.01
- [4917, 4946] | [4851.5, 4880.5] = 1.09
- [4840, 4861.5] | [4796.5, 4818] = 0.93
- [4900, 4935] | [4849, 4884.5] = 1.10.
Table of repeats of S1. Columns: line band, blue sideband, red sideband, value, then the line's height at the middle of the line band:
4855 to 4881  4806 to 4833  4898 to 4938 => 2.6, 7.02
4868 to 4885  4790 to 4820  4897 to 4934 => 1.1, 6.96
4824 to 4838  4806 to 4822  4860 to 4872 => 0.0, 6.93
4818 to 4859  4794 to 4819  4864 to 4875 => -0.9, 6.67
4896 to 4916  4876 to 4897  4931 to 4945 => -0.9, 6.81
